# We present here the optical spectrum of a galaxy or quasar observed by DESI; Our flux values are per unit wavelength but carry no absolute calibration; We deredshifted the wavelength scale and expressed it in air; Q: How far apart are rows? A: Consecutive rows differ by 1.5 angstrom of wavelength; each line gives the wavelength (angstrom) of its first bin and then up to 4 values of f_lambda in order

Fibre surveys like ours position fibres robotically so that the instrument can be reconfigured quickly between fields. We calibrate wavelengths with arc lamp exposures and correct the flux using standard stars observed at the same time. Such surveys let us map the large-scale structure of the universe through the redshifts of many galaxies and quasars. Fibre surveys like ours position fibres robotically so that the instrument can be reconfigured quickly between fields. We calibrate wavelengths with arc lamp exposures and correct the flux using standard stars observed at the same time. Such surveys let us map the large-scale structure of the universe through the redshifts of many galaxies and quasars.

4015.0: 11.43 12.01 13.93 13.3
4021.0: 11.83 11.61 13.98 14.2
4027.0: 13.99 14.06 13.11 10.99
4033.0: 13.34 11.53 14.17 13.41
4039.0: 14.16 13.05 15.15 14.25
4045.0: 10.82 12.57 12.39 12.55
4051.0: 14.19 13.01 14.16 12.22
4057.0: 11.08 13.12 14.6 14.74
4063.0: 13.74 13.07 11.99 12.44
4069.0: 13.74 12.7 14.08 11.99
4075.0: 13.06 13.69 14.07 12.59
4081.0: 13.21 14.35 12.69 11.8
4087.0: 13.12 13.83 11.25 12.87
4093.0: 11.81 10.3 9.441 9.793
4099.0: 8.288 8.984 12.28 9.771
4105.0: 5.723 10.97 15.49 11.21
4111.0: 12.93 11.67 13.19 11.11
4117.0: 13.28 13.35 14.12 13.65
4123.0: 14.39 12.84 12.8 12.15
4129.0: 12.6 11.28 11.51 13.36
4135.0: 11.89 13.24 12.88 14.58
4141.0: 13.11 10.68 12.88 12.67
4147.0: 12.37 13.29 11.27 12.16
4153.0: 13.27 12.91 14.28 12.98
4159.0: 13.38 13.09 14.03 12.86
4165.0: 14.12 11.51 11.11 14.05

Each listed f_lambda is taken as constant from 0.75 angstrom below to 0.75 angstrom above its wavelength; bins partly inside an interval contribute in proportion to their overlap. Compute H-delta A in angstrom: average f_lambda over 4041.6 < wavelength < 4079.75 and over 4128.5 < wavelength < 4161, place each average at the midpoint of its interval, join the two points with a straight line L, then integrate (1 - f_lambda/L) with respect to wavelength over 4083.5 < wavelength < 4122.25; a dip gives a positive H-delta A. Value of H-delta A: 3.8 angstrom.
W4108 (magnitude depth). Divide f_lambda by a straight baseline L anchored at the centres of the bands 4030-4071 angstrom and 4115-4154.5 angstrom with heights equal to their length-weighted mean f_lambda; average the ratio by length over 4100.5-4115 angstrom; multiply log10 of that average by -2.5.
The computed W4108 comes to 0.136 mag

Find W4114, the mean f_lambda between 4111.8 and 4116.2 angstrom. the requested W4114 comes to 12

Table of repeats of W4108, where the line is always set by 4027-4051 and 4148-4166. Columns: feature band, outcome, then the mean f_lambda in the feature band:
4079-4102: 0.13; 11.6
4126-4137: 0.07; 12.3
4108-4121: 0.03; 12.8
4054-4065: -0.02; 13.3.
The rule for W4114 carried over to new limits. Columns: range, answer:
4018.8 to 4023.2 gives 12.2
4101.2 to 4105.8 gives 9.27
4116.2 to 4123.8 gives 13.7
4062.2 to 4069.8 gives 13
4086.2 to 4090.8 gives 12.7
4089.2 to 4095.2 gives 11.6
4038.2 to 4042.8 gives 14.1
